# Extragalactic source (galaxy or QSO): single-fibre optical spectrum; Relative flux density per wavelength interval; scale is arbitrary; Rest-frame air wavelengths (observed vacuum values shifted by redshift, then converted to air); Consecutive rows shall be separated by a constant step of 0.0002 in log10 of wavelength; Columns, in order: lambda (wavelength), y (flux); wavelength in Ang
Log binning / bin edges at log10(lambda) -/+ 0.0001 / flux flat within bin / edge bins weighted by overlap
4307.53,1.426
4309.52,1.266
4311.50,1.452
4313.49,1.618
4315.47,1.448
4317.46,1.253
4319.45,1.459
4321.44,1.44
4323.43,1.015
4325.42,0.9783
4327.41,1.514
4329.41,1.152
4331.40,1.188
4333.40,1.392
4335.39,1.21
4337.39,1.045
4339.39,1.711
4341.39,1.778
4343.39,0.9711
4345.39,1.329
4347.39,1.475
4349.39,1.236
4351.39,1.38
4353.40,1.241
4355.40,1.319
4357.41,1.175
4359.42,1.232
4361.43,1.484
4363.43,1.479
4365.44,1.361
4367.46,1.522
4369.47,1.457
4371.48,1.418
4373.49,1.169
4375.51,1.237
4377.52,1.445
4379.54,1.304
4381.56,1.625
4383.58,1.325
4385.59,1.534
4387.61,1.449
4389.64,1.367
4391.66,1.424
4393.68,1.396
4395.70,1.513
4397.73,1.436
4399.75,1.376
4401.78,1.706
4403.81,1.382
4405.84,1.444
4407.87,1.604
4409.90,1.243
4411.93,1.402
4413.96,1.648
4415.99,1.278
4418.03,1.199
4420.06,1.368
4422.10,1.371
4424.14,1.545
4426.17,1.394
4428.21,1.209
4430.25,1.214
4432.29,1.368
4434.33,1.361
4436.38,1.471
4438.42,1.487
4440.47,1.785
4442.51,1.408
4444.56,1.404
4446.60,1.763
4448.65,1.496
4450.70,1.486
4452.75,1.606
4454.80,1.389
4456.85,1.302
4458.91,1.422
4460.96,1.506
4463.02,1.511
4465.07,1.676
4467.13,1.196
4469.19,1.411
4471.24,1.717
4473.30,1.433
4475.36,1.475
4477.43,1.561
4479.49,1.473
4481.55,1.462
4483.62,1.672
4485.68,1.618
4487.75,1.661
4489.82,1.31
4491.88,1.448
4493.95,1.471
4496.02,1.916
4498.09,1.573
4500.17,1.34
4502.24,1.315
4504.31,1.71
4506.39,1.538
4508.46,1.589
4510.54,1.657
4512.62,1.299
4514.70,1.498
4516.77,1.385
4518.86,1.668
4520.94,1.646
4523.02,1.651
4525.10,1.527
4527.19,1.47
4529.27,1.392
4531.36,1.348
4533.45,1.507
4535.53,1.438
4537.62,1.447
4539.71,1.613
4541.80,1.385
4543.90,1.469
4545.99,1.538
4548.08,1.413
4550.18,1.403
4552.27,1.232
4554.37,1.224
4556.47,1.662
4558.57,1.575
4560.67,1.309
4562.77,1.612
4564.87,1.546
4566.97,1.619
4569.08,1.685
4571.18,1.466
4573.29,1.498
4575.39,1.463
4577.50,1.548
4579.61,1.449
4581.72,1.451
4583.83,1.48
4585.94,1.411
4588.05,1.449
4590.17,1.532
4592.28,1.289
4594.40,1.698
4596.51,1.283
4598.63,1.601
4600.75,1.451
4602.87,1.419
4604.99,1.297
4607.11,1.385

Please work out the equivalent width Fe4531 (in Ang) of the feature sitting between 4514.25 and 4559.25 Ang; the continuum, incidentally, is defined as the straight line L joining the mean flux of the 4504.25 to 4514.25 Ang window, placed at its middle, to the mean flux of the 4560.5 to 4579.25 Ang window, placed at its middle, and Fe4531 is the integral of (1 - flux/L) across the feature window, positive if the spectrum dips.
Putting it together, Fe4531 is 1.8 Ang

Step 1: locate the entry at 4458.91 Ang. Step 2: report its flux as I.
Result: 1.422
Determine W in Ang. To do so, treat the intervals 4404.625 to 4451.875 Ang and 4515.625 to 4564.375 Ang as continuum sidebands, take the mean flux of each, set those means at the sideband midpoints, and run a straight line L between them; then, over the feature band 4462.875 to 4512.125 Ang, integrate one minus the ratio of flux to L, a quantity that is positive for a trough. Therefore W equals -2.5 Ang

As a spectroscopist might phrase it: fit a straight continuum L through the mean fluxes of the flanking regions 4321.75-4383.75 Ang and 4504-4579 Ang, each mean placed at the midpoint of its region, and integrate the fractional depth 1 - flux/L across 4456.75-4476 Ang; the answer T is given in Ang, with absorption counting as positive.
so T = -0.6 Ang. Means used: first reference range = 1.33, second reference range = 1.5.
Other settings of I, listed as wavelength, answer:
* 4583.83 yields 1.48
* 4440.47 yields 1.785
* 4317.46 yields 1.253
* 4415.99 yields 1.278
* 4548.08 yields 1.413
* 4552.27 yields 1.232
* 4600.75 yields 1.451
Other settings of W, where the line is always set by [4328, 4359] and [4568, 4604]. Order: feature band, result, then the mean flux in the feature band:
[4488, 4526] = -2.9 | 1.53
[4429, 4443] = -0.7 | 1.44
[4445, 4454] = -1.2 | 1.57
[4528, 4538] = 0.1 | 1.43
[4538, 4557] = 0.3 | 1.43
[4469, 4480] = -0.9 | 1.52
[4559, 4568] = -0.4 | 1.53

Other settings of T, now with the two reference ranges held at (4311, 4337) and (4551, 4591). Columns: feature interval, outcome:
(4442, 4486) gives -2.8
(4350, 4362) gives 0.3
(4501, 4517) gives -0.7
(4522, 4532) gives -0.2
